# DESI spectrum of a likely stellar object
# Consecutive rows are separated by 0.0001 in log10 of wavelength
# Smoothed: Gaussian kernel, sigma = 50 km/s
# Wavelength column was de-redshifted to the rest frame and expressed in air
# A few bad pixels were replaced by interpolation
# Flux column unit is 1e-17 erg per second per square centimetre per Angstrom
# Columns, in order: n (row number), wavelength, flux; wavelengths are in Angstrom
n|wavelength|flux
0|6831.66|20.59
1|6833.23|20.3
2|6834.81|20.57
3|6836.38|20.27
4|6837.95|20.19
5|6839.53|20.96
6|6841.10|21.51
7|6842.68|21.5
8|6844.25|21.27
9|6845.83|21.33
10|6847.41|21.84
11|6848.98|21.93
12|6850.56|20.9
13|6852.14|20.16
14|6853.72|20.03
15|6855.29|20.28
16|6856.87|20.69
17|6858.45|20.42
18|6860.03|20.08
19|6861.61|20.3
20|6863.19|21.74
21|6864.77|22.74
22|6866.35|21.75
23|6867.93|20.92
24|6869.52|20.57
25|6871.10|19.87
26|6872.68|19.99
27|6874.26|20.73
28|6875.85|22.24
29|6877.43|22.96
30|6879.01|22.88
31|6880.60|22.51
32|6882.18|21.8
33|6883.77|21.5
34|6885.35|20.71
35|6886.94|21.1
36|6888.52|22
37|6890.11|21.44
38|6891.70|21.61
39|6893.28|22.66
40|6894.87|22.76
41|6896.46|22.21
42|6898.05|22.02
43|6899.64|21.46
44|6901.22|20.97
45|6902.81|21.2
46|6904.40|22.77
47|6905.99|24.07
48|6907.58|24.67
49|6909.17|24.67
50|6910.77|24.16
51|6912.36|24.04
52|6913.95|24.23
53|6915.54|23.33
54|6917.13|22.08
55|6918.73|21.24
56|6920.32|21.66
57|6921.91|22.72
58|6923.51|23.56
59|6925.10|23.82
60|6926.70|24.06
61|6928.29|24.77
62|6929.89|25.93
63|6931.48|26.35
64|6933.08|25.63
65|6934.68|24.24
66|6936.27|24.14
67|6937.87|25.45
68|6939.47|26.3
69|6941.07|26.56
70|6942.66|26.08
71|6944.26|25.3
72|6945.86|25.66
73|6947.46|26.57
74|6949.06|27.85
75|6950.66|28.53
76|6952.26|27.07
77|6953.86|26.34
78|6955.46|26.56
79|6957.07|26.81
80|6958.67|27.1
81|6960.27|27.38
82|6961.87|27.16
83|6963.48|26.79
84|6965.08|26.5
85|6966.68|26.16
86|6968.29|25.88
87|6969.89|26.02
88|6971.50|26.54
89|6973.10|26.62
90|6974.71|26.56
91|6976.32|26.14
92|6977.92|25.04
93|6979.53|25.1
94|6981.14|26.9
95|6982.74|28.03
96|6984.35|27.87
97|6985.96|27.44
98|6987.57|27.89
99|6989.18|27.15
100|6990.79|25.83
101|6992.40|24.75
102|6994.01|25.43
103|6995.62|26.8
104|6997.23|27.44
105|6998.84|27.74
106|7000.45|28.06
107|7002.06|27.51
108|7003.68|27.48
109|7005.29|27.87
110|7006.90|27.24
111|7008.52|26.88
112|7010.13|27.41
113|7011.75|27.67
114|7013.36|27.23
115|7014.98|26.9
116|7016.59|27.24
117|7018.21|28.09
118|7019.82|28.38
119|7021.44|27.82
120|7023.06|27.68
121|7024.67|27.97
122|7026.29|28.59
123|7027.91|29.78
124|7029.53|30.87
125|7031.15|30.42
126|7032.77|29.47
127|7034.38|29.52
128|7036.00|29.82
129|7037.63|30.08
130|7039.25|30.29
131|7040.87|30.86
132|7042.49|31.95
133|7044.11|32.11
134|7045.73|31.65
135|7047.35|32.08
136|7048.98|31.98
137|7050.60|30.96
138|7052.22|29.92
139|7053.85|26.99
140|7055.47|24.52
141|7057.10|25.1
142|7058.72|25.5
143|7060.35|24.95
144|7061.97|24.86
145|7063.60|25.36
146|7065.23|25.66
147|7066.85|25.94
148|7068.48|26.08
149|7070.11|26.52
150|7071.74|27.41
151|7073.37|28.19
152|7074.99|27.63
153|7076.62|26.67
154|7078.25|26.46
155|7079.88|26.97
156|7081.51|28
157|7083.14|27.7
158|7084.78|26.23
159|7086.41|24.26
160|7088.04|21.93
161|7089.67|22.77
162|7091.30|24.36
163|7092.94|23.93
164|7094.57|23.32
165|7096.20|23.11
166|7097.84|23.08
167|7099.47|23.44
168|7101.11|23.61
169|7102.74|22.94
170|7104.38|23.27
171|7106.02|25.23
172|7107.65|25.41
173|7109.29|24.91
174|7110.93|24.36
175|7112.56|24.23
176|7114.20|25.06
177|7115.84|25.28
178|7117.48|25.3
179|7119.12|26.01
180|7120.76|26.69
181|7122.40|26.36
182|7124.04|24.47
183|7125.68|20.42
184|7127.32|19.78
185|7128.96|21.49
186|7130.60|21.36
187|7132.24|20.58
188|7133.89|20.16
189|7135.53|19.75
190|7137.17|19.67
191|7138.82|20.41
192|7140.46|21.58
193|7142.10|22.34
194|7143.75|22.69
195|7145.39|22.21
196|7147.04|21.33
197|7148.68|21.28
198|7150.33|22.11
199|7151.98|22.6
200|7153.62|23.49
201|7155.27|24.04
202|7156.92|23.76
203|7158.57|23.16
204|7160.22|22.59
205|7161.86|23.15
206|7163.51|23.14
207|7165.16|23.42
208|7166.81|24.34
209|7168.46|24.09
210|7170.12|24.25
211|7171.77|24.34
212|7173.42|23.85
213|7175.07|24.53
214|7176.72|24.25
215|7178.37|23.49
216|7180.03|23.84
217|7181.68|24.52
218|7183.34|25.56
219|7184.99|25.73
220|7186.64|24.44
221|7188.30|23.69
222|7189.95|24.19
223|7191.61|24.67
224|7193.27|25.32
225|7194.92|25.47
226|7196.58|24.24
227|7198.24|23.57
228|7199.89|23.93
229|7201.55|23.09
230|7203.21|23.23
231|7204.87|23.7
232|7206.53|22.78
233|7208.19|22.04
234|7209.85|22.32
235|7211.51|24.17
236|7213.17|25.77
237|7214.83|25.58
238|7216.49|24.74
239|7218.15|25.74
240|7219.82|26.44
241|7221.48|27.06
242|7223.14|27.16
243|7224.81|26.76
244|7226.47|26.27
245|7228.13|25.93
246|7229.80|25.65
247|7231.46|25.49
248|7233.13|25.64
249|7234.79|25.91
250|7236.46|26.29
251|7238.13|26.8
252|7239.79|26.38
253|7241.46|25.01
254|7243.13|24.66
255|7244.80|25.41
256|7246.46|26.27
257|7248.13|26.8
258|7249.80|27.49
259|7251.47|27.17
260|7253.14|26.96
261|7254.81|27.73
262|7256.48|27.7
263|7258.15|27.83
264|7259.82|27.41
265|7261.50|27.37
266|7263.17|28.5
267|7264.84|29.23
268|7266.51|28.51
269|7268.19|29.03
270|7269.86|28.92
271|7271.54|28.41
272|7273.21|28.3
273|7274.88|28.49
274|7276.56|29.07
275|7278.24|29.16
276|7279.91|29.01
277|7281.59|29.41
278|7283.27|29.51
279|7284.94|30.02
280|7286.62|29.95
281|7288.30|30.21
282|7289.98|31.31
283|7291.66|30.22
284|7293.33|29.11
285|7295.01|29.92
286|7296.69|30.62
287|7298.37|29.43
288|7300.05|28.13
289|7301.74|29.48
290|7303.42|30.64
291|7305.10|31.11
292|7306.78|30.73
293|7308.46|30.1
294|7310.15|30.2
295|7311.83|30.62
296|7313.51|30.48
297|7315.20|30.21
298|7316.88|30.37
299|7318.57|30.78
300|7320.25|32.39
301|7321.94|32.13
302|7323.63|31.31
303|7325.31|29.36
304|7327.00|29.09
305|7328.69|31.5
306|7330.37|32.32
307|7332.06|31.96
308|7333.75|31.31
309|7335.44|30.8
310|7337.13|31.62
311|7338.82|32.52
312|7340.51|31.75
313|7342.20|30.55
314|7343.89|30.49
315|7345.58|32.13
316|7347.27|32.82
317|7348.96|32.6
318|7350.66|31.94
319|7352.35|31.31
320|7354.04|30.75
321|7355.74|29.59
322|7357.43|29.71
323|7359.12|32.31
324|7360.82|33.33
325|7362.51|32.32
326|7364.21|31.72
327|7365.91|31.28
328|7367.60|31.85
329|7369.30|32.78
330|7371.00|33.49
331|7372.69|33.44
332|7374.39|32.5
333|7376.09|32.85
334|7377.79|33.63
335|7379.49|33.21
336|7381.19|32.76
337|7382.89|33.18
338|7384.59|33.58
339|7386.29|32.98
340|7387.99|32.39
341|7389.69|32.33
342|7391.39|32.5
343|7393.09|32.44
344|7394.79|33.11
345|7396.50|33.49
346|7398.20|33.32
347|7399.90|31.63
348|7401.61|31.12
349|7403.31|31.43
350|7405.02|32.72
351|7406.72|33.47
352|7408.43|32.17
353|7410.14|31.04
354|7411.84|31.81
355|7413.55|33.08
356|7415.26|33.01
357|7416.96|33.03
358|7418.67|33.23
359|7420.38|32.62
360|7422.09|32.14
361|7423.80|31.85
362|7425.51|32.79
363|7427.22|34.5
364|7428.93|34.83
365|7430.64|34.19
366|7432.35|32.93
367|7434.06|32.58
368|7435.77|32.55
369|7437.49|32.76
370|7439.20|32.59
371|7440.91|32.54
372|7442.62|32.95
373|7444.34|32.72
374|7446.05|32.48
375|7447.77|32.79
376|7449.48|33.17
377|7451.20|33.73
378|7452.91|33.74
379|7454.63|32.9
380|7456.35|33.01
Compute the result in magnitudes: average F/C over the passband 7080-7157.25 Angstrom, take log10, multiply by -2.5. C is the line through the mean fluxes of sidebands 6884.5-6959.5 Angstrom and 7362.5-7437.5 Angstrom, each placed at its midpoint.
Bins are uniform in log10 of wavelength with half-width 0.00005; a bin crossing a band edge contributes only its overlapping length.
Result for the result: 0.18 mag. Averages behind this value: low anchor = 24.1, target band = 23.4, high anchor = 32.7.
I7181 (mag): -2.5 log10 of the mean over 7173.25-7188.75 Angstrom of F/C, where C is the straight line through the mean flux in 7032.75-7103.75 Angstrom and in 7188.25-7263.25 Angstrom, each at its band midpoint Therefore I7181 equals 0.06 mag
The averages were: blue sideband 26.9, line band 24.4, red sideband 25.6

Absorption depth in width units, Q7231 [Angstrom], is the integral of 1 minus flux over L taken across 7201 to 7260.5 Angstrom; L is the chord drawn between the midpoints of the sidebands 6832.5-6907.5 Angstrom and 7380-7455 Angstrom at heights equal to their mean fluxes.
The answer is 6.6 Angstrom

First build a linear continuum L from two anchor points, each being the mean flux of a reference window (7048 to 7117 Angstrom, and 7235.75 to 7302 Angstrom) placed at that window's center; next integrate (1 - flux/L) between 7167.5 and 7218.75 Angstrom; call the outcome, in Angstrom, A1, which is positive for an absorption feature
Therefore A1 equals 5.6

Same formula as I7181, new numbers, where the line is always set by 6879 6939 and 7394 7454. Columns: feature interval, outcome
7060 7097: 0.03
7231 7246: 0.14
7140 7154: 0.24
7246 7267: 0.08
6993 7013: -0.10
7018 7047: -0.17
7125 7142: 0.31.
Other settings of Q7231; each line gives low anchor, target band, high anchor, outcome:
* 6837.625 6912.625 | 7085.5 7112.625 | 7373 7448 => 2.6 Angstrom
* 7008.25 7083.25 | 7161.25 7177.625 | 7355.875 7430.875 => 3.2 Angstrom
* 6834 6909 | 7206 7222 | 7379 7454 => 2.2 Angstrom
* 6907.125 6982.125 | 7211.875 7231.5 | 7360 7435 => 2.6 Angstrom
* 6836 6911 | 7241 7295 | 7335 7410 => 3.1 Angstrom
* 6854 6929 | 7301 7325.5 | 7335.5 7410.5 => 0.2 Angstrom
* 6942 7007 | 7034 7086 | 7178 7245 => -3.8 Angstrom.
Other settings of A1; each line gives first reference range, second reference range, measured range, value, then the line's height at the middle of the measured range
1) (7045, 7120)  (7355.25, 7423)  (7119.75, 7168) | 8.5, 27.2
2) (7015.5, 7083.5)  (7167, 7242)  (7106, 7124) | 1.0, 26.8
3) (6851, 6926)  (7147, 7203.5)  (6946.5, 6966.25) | -4.1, 22.4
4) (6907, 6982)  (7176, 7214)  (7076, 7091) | -0.6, 24.7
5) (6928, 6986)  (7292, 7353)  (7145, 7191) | 8.5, 29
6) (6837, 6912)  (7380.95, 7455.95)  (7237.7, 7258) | 1.9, 29.3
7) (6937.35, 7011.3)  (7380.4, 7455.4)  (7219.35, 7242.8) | 3.2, 30.3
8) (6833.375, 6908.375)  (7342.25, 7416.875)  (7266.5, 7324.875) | 1.1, 30.5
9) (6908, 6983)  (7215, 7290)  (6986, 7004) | -0.8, 25.8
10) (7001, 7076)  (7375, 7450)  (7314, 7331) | 0.4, 31.7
